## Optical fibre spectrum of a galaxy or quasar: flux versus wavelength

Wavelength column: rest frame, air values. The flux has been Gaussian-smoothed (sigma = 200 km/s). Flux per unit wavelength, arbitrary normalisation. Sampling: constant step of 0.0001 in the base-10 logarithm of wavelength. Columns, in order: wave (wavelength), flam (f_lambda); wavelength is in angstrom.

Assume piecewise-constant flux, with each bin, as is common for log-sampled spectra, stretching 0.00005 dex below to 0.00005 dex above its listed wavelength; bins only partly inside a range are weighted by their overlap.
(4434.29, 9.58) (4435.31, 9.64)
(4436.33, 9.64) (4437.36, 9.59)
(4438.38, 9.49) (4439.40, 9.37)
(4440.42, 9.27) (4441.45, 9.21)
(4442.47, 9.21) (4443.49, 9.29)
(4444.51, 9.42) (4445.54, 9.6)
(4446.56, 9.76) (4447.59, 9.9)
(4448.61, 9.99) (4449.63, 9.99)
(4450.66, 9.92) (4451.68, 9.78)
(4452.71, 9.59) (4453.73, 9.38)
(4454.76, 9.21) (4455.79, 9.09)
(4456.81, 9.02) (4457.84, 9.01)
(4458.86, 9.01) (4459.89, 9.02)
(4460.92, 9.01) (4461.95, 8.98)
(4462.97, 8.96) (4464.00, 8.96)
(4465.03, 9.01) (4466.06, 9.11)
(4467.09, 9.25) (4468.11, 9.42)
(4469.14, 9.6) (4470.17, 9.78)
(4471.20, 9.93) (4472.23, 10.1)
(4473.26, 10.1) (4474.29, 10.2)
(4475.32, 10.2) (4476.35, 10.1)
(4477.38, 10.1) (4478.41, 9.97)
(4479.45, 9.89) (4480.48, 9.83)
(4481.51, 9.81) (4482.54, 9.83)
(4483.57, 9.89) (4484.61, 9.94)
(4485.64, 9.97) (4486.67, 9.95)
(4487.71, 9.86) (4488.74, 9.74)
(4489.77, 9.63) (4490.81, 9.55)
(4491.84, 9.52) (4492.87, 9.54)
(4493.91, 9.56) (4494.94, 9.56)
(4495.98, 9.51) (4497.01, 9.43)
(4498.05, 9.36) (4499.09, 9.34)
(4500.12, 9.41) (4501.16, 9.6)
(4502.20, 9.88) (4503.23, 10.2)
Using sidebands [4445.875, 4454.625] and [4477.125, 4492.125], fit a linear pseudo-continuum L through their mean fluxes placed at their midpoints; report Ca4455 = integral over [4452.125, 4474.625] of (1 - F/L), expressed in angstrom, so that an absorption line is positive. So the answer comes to 1.0 angstrom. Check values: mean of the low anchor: 9.76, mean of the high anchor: 9.83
